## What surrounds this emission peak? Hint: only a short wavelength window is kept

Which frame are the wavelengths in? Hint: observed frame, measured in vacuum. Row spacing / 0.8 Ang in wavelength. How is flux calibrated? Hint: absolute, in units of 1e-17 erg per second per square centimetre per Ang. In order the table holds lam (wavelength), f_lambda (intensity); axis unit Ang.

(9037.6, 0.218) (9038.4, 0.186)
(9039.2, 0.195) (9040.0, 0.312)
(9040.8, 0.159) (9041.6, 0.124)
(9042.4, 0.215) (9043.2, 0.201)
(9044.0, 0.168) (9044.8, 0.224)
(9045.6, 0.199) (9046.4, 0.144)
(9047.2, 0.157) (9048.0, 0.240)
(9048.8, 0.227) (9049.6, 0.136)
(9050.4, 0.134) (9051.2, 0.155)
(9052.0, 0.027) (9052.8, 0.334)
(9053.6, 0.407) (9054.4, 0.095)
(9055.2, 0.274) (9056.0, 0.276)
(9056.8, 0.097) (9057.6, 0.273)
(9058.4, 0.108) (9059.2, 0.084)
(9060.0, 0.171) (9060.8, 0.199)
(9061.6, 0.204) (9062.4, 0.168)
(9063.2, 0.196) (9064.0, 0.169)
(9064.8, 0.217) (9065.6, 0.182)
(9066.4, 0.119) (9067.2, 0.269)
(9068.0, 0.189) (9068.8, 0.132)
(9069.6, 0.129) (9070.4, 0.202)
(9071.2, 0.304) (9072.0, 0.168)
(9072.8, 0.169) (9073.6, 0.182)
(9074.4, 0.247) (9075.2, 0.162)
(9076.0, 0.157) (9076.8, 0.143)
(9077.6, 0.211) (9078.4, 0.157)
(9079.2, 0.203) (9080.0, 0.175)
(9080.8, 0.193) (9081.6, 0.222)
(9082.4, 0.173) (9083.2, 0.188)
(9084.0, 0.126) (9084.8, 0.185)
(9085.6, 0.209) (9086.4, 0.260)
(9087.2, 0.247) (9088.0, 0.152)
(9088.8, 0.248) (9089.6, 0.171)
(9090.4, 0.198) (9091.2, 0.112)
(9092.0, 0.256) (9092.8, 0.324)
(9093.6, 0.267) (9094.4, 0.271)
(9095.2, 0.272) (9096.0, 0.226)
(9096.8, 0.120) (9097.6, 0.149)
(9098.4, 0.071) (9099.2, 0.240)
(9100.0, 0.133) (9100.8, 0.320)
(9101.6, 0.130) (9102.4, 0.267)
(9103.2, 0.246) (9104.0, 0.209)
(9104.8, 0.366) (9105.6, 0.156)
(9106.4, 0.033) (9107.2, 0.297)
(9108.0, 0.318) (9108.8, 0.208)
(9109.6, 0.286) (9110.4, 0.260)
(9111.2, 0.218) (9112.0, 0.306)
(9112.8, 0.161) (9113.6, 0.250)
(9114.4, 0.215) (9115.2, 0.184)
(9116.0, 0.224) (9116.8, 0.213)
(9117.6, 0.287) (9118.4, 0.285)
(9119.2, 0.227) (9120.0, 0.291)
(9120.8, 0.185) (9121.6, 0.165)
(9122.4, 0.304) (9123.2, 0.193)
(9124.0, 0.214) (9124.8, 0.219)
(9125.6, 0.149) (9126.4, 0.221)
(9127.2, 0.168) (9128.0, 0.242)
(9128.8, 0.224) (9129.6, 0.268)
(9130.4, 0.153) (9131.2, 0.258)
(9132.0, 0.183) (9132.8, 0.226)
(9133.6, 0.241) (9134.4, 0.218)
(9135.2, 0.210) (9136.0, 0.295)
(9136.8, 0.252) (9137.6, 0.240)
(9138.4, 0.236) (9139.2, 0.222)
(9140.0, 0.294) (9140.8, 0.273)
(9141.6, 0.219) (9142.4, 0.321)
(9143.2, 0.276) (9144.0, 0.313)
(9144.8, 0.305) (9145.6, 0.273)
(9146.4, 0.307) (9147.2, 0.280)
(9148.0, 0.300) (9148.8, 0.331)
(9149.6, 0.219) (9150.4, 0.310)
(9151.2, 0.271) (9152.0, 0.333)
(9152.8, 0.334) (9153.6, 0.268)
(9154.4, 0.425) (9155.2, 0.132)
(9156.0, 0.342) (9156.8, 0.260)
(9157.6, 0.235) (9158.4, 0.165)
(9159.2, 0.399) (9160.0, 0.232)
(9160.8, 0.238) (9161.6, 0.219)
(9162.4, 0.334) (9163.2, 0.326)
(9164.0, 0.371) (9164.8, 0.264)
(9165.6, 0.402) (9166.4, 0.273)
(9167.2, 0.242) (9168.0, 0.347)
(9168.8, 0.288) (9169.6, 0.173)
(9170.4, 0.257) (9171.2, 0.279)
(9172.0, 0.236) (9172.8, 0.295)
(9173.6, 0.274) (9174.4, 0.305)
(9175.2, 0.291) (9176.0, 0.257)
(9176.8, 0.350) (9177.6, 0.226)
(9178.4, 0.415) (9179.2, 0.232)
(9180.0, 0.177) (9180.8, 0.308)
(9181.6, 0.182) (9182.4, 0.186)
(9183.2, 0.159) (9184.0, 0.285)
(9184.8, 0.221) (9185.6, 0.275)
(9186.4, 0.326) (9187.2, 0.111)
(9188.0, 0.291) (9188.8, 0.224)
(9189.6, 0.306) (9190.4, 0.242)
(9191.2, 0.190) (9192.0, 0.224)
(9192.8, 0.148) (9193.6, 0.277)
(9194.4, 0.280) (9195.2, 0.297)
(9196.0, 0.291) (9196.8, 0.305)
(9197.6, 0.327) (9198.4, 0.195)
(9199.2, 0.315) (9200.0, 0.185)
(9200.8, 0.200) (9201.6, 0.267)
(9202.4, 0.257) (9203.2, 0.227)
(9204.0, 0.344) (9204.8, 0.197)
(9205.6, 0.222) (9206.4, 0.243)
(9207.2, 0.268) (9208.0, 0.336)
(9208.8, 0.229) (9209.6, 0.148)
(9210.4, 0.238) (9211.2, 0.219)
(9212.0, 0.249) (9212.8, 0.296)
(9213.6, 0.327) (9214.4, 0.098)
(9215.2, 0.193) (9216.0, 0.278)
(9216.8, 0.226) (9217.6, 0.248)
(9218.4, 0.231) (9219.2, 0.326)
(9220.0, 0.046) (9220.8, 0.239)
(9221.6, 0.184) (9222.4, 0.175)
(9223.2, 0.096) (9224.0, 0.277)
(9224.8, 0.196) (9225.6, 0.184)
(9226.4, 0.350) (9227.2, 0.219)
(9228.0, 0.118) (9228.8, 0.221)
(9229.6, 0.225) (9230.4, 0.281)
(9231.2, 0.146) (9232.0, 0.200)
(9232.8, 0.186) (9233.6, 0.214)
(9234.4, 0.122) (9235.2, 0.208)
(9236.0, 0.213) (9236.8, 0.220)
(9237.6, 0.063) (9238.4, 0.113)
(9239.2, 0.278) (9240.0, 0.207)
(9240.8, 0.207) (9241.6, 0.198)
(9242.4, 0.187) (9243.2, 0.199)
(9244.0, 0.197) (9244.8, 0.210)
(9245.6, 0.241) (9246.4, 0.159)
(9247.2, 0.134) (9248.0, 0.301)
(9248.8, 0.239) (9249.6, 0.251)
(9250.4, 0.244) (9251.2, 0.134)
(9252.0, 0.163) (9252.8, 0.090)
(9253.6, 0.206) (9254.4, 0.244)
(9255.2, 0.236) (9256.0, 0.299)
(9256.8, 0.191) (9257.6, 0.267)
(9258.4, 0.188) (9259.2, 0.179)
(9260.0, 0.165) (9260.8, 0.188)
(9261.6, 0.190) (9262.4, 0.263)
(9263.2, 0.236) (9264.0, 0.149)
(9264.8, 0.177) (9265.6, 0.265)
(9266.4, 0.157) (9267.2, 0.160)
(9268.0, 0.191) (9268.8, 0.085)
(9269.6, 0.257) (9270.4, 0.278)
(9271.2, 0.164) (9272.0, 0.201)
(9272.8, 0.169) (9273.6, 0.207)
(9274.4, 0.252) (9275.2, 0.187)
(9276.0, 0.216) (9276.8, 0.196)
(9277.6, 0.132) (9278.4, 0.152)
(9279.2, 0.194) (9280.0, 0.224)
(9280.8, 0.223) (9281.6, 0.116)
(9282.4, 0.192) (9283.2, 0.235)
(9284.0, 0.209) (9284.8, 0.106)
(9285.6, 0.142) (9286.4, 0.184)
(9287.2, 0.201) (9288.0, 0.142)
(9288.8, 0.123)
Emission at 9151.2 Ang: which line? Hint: Mg II 2798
